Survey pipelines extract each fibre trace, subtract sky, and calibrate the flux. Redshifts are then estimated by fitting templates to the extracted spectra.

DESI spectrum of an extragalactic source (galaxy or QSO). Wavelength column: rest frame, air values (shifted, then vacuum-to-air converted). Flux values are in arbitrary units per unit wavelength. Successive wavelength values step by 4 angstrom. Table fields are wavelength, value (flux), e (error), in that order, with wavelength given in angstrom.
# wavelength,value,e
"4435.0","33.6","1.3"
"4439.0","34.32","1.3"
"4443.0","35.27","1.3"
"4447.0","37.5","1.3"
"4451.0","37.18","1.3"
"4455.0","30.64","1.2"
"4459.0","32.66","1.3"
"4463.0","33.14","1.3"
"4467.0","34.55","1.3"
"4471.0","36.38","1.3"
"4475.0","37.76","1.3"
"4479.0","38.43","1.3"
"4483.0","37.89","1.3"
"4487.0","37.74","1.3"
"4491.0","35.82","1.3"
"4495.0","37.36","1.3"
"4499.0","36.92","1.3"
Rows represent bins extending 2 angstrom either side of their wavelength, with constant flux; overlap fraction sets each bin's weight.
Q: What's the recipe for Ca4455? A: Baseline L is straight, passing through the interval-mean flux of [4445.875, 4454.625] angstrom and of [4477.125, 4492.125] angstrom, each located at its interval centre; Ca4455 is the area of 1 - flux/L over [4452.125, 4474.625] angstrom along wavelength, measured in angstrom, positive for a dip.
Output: 1.7 angstrom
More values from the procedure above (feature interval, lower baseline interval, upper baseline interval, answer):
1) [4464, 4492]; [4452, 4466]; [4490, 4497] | -1.6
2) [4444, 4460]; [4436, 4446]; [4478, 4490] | 0.4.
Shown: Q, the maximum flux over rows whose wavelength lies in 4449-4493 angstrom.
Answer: 38.43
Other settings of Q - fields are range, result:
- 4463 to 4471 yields 36.38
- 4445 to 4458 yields 37.5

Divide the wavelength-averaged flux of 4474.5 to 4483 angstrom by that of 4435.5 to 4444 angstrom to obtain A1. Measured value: 1.1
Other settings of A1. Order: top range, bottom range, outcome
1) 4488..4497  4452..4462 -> 1.13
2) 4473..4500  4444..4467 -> 1.09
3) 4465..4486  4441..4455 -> 1.03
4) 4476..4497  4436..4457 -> 1.07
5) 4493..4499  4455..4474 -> 1.09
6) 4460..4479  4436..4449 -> 1.00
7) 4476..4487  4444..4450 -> 1.03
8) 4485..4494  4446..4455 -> 1.03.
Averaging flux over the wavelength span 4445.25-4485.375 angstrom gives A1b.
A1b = 35.6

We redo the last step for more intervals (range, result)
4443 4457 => 35.1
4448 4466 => 33.7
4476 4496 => 37.5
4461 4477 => 35.5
